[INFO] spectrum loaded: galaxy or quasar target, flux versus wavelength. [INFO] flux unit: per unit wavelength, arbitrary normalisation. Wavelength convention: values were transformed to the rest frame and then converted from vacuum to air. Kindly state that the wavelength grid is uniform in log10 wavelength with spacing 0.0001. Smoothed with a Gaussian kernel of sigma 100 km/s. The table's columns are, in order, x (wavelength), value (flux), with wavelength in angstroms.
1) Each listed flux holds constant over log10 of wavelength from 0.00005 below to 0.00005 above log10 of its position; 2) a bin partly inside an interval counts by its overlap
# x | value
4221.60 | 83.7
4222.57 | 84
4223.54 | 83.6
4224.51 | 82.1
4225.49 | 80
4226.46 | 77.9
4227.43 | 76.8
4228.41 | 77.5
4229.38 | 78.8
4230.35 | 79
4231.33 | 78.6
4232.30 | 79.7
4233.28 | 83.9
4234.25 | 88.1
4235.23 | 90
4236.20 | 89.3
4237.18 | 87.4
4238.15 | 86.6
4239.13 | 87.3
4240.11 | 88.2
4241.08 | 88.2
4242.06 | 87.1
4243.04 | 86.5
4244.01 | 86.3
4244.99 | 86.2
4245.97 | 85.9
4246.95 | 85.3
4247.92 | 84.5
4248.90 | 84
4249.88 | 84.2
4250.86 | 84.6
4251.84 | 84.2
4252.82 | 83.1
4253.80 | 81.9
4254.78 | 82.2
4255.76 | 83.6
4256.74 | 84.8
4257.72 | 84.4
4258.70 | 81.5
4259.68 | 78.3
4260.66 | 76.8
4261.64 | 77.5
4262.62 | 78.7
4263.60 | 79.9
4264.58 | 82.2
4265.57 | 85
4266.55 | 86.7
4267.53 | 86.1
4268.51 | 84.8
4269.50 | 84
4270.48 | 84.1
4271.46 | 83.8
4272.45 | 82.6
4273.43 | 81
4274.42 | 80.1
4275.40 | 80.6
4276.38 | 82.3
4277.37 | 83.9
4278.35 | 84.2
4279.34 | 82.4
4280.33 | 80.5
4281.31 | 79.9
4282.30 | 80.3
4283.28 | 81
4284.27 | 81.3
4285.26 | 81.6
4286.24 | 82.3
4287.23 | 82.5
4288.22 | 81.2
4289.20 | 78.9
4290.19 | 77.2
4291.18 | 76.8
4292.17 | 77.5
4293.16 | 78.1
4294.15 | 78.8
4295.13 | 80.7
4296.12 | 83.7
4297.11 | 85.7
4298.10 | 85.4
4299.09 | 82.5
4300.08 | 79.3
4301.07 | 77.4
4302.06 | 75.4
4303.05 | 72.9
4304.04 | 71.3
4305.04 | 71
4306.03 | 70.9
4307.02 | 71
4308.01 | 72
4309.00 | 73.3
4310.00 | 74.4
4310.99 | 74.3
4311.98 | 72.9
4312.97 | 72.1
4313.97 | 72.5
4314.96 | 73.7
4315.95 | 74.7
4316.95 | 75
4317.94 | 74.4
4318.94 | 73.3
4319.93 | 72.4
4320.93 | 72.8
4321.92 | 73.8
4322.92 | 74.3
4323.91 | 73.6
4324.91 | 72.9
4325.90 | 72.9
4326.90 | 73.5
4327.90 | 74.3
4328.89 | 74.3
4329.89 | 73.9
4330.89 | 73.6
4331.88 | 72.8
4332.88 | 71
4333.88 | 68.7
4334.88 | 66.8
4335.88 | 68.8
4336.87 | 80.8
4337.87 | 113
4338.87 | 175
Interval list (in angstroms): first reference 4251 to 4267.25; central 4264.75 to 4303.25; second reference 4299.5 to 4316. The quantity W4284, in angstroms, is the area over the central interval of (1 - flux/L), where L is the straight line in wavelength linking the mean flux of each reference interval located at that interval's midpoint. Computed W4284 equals -1.86 angstroms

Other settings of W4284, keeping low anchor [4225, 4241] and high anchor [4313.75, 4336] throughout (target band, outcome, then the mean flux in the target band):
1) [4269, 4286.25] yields -0.8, 82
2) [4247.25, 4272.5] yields -0.8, 82.9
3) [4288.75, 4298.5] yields -0.5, 80.2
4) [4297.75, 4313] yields 0.1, 74.7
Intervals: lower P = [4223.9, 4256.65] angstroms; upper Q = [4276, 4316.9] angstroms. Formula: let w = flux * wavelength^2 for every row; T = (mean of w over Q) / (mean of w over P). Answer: 1.0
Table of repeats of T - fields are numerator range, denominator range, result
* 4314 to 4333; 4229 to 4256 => 0.90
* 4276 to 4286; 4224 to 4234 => 1.05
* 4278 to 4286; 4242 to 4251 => 0.97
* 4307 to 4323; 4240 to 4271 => 0.90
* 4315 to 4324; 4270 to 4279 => 0.91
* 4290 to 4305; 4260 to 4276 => 0.97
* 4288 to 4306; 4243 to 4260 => 0.95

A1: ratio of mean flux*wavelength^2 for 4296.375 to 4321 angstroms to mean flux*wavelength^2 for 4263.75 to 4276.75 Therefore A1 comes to 0.92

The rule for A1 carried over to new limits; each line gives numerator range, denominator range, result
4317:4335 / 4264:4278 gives 0.90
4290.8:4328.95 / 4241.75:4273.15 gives 0.92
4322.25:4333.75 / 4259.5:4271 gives 0.92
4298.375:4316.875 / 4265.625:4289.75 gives 0.91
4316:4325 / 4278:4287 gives 0.92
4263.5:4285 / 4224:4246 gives 1.00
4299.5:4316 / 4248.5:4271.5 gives 0.91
